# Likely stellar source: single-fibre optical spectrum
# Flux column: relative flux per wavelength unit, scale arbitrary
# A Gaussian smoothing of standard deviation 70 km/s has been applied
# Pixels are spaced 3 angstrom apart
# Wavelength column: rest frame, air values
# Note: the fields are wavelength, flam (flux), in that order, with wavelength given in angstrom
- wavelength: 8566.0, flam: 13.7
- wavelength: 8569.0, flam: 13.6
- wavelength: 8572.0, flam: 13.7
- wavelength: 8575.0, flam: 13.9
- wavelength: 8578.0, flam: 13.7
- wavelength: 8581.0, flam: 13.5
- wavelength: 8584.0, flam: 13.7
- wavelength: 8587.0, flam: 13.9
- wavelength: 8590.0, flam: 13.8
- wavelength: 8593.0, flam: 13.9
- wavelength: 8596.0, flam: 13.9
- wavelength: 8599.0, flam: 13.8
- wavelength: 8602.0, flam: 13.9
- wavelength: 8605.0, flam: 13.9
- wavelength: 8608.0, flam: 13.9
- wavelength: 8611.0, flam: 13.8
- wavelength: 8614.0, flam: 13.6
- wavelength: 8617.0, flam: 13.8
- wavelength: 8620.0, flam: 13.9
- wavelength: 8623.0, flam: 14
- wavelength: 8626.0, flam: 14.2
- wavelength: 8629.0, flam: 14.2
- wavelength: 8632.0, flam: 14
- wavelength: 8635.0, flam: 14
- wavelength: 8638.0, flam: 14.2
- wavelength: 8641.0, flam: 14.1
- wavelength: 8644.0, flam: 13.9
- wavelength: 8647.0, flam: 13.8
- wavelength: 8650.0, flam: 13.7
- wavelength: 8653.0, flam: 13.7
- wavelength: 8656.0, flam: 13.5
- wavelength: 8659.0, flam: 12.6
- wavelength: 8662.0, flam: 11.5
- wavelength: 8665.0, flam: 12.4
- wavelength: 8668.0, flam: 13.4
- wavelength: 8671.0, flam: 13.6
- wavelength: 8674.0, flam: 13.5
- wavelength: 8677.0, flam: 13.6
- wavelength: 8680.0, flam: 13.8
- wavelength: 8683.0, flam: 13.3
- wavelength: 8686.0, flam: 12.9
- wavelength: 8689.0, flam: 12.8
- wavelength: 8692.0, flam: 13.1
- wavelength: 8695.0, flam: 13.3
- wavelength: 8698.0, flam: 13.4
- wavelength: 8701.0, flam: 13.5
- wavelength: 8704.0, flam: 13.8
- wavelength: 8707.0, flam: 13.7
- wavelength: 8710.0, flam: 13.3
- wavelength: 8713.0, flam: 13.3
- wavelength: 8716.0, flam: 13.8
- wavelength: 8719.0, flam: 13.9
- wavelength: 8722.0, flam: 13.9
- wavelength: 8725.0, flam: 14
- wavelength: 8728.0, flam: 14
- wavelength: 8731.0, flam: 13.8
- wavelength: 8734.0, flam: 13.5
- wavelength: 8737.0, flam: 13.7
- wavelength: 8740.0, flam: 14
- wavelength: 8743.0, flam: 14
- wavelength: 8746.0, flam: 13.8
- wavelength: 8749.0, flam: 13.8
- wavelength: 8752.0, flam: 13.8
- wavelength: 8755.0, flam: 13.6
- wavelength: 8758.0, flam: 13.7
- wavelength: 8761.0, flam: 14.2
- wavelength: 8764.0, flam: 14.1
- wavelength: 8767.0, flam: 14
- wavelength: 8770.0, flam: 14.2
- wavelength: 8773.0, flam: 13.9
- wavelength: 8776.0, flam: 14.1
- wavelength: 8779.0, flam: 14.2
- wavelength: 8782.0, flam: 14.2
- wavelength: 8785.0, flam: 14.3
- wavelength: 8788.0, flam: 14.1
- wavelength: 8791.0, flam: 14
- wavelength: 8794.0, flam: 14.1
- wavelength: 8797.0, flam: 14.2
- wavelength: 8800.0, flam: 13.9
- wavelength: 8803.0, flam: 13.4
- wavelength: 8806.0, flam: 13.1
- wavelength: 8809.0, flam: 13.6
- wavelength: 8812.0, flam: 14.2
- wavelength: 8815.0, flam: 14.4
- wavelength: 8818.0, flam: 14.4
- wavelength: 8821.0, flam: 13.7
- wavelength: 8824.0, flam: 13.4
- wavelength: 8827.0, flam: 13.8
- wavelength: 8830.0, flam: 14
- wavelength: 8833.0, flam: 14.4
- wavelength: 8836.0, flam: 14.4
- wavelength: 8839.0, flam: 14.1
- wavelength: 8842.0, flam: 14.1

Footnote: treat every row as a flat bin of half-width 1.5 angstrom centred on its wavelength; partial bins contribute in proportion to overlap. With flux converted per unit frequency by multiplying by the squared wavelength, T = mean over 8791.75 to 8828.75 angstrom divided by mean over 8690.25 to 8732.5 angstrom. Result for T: 1.0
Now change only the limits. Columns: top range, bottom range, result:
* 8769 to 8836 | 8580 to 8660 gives 1.05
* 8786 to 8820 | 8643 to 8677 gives 1.09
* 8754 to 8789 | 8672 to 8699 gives 1.08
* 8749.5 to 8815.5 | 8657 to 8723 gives 1.07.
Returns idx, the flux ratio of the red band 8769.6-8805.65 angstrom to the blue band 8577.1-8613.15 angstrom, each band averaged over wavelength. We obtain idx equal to 1.0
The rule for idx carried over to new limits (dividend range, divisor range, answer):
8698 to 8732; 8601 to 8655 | 0.99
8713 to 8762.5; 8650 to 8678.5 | 1.05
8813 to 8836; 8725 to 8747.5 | 1.01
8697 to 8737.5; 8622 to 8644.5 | 0.97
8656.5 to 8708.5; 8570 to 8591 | 0.96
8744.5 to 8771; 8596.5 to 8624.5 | 1.00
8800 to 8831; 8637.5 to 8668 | 1.04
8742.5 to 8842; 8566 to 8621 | 1.01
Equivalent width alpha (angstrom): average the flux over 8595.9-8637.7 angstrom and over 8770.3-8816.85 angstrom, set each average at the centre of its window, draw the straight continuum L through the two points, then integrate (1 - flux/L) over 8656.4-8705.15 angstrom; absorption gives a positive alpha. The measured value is 2.8 angstrom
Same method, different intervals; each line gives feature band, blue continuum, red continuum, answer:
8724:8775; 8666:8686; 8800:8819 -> -0.83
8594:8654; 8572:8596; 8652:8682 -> -1.97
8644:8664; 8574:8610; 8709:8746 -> 0.90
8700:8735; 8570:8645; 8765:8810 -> 0.54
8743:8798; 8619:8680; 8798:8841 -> -0.75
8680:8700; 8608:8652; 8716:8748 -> 1.00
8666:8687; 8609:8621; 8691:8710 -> 0.19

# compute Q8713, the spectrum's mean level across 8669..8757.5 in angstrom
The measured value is 13.6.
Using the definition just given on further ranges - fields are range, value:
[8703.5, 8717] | 13.6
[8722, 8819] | 13.9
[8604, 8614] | 13.8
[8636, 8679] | 13.4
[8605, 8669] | 13.6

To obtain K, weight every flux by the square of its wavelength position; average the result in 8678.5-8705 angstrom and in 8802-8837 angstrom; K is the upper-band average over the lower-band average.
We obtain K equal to 1.08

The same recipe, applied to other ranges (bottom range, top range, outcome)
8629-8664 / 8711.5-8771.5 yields 1.04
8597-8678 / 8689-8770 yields 1.03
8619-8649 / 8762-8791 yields 1.04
